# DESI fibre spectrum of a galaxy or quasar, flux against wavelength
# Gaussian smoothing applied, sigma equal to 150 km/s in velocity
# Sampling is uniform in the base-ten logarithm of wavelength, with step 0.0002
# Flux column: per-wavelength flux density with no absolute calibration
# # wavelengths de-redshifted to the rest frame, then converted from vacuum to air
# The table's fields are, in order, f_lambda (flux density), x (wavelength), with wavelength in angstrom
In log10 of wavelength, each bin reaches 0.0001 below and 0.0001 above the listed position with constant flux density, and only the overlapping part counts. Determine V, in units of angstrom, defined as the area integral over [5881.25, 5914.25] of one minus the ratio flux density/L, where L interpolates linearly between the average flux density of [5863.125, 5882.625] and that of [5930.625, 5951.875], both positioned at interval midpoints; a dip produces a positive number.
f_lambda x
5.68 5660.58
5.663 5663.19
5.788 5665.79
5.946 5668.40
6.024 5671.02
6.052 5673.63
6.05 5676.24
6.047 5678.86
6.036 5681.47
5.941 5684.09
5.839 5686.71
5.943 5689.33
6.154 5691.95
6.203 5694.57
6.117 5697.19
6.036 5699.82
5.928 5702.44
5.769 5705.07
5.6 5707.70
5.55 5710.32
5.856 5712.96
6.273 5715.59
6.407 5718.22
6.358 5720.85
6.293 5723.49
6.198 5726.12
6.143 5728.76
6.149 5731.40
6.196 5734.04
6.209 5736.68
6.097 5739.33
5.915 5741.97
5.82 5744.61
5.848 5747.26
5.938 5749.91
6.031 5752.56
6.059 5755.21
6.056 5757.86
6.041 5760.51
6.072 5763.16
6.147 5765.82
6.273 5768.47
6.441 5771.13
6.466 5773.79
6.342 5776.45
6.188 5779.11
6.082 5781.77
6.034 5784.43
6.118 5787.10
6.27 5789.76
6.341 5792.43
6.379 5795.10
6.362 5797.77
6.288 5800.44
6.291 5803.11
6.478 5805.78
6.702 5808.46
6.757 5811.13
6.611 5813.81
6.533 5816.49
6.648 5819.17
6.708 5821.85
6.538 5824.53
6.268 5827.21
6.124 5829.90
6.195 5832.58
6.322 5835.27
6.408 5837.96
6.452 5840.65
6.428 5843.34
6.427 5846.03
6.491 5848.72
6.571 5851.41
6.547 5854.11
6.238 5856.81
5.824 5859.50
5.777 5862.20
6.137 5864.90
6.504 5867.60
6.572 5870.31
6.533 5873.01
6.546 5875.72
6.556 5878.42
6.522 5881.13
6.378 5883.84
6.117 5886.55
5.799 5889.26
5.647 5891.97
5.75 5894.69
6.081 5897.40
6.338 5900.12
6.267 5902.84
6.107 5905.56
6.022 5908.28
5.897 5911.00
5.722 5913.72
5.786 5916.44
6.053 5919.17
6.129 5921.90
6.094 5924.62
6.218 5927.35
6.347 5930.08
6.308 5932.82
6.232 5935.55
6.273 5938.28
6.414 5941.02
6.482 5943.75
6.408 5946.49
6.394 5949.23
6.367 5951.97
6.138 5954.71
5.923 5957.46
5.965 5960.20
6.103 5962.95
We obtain 2.0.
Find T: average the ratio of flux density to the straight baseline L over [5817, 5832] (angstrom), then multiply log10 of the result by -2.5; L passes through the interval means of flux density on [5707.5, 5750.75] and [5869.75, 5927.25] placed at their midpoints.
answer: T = -0.06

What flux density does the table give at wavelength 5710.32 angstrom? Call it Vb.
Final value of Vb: 5.55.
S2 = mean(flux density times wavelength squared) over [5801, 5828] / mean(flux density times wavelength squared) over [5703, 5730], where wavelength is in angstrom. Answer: 1.1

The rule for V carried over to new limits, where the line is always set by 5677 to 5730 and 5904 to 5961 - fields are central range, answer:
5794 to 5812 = -1.1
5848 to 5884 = -1.4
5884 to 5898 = 0.5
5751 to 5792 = -0.7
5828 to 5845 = -0.6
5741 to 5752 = 0.3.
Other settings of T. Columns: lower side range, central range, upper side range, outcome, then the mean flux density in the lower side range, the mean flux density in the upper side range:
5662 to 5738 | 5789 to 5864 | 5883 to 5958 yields -0.053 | 6.03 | 6.13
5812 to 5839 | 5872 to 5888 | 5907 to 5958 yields -0.022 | 6.44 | 6.17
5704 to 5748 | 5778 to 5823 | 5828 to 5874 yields -0.032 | 6.04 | 6.32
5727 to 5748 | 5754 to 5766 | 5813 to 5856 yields 0.014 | 6.05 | 6.45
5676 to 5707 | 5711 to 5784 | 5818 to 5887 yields -0.002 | 5.99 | 6.38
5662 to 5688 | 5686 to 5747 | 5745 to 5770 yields -0.009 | 5.94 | 6.05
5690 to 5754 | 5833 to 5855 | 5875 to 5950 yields -0.055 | 6.04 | 6.17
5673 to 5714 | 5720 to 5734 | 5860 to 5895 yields -0.040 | 5.94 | 6.22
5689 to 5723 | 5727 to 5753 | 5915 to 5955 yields 0.004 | 6.02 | 6.25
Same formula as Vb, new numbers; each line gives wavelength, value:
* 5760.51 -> 6.041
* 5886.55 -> 6.117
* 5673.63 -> 6.052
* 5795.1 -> 6.379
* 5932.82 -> 6.308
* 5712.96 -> 5.856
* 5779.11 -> 6.188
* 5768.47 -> 6.273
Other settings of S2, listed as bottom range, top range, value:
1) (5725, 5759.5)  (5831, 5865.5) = 1.08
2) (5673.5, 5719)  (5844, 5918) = 1.10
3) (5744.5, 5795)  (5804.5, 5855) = 1.08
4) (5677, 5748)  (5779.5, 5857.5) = 1.10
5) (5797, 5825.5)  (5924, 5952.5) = 1.01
